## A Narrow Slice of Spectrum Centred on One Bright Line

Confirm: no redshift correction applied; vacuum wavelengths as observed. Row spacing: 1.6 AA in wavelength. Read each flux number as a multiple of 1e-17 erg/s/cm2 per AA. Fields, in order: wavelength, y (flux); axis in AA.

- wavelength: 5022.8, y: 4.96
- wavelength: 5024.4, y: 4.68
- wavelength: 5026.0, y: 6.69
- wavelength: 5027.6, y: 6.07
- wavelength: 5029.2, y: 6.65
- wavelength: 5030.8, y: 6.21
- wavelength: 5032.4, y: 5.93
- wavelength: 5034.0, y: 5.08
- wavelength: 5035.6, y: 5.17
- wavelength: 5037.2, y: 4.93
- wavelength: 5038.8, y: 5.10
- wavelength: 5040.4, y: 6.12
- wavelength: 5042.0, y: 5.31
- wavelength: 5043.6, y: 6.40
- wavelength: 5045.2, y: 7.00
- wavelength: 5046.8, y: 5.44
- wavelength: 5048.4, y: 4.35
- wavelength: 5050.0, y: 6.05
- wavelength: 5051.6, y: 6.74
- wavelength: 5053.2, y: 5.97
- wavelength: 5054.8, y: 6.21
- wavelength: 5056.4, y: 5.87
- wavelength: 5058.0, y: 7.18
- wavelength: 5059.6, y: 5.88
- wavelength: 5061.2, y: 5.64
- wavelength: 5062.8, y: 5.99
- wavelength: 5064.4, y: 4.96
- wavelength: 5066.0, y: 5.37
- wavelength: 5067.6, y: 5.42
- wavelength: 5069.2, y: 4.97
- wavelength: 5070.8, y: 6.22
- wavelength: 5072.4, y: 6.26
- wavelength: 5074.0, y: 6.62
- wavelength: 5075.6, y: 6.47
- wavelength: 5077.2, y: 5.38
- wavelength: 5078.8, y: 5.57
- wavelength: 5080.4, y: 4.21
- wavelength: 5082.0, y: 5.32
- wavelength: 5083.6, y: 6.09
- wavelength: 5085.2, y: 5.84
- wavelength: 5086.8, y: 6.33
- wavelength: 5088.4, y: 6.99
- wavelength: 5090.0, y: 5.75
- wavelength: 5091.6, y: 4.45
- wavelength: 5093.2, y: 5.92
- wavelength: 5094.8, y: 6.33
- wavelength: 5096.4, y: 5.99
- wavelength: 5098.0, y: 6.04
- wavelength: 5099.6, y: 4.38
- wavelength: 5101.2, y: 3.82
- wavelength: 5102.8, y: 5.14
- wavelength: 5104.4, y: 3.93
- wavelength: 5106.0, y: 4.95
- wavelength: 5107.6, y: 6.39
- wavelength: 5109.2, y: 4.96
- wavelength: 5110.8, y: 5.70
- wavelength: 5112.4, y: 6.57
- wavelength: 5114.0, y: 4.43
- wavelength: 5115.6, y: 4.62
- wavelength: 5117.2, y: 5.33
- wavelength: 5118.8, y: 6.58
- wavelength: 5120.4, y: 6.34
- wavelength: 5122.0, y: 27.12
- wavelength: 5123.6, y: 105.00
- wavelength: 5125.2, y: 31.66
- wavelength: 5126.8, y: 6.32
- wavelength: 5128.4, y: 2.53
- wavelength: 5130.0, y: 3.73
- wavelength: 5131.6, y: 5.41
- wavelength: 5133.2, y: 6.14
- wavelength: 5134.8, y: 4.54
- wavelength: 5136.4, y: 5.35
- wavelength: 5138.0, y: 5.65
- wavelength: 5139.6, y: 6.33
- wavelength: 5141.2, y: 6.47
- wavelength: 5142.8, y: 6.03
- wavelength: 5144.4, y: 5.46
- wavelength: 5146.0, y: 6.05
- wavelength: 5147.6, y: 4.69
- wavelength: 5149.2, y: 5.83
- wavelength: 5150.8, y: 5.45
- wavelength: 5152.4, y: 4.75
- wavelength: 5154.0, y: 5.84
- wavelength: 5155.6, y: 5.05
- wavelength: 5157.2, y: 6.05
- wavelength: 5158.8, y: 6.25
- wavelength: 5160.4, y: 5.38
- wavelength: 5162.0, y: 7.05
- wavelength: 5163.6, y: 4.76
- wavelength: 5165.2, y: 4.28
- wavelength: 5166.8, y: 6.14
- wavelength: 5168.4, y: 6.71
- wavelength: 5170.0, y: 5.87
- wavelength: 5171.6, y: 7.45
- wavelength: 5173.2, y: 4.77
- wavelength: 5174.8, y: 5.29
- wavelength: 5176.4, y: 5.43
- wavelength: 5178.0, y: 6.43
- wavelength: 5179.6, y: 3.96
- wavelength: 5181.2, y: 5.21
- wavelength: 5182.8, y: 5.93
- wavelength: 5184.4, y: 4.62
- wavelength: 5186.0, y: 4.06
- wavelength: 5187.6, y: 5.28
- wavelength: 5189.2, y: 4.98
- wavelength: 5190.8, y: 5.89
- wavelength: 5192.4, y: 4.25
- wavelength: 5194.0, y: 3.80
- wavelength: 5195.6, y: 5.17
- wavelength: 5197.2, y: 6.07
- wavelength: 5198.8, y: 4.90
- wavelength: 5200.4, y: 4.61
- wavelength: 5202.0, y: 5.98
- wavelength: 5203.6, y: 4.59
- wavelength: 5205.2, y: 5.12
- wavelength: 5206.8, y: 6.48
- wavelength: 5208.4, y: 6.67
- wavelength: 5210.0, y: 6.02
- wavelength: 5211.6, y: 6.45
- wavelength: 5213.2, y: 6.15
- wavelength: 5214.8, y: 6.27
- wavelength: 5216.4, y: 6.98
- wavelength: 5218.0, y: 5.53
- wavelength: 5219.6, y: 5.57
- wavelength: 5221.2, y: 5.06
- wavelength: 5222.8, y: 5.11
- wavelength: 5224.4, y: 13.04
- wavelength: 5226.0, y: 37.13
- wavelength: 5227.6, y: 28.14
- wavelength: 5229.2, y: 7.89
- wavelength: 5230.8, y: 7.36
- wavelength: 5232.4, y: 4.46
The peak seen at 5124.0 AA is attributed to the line H-beta 4861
